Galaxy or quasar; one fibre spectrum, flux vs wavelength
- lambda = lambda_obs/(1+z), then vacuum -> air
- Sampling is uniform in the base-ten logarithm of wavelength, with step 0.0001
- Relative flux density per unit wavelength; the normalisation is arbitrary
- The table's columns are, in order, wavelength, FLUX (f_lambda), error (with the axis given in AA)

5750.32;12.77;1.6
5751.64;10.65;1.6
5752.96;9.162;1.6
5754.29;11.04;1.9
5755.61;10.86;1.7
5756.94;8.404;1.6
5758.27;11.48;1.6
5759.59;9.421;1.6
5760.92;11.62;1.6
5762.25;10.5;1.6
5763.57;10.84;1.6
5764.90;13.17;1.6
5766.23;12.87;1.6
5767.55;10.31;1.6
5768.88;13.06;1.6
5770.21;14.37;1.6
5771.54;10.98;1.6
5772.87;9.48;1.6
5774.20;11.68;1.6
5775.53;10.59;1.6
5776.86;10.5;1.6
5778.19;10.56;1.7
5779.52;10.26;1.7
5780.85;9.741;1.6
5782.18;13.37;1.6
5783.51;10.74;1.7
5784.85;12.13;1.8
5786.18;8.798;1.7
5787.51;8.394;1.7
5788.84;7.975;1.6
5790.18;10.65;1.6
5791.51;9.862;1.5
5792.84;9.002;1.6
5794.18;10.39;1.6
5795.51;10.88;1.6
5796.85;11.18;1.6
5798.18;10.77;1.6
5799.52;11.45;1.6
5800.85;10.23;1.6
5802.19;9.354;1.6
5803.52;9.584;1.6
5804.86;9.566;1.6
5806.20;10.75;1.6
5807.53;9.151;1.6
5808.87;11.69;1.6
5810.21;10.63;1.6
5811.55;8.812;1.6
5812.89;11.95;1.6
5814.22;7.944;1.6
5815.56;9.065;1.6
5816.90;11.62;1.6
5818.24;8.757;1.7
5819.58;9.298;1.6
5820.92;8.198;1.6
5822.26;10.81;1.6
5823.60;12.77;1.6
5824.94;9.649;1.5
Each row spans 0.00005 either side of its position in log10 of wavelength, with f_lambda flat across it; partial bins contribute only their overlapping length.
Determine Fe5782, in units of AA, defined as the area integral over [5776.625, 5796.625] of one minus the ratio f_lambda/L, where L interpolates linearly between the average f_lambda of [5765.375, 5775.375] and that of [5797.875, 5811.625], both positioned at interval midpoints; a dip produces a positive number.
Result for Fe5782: 1.47 AA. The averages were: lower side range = 11.8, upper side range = 10.2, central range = 10.2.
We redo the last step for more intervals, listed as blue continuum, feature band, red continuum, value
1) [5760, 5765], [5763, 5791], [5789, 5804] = -0.4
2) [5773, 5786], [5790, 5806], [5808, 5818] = 0.4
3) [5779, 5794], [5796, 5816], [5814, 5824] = -0.5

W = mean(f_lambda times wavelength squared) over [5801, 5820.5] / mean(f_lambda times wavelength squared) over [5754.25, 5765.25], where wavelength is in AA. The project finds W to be 0.93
